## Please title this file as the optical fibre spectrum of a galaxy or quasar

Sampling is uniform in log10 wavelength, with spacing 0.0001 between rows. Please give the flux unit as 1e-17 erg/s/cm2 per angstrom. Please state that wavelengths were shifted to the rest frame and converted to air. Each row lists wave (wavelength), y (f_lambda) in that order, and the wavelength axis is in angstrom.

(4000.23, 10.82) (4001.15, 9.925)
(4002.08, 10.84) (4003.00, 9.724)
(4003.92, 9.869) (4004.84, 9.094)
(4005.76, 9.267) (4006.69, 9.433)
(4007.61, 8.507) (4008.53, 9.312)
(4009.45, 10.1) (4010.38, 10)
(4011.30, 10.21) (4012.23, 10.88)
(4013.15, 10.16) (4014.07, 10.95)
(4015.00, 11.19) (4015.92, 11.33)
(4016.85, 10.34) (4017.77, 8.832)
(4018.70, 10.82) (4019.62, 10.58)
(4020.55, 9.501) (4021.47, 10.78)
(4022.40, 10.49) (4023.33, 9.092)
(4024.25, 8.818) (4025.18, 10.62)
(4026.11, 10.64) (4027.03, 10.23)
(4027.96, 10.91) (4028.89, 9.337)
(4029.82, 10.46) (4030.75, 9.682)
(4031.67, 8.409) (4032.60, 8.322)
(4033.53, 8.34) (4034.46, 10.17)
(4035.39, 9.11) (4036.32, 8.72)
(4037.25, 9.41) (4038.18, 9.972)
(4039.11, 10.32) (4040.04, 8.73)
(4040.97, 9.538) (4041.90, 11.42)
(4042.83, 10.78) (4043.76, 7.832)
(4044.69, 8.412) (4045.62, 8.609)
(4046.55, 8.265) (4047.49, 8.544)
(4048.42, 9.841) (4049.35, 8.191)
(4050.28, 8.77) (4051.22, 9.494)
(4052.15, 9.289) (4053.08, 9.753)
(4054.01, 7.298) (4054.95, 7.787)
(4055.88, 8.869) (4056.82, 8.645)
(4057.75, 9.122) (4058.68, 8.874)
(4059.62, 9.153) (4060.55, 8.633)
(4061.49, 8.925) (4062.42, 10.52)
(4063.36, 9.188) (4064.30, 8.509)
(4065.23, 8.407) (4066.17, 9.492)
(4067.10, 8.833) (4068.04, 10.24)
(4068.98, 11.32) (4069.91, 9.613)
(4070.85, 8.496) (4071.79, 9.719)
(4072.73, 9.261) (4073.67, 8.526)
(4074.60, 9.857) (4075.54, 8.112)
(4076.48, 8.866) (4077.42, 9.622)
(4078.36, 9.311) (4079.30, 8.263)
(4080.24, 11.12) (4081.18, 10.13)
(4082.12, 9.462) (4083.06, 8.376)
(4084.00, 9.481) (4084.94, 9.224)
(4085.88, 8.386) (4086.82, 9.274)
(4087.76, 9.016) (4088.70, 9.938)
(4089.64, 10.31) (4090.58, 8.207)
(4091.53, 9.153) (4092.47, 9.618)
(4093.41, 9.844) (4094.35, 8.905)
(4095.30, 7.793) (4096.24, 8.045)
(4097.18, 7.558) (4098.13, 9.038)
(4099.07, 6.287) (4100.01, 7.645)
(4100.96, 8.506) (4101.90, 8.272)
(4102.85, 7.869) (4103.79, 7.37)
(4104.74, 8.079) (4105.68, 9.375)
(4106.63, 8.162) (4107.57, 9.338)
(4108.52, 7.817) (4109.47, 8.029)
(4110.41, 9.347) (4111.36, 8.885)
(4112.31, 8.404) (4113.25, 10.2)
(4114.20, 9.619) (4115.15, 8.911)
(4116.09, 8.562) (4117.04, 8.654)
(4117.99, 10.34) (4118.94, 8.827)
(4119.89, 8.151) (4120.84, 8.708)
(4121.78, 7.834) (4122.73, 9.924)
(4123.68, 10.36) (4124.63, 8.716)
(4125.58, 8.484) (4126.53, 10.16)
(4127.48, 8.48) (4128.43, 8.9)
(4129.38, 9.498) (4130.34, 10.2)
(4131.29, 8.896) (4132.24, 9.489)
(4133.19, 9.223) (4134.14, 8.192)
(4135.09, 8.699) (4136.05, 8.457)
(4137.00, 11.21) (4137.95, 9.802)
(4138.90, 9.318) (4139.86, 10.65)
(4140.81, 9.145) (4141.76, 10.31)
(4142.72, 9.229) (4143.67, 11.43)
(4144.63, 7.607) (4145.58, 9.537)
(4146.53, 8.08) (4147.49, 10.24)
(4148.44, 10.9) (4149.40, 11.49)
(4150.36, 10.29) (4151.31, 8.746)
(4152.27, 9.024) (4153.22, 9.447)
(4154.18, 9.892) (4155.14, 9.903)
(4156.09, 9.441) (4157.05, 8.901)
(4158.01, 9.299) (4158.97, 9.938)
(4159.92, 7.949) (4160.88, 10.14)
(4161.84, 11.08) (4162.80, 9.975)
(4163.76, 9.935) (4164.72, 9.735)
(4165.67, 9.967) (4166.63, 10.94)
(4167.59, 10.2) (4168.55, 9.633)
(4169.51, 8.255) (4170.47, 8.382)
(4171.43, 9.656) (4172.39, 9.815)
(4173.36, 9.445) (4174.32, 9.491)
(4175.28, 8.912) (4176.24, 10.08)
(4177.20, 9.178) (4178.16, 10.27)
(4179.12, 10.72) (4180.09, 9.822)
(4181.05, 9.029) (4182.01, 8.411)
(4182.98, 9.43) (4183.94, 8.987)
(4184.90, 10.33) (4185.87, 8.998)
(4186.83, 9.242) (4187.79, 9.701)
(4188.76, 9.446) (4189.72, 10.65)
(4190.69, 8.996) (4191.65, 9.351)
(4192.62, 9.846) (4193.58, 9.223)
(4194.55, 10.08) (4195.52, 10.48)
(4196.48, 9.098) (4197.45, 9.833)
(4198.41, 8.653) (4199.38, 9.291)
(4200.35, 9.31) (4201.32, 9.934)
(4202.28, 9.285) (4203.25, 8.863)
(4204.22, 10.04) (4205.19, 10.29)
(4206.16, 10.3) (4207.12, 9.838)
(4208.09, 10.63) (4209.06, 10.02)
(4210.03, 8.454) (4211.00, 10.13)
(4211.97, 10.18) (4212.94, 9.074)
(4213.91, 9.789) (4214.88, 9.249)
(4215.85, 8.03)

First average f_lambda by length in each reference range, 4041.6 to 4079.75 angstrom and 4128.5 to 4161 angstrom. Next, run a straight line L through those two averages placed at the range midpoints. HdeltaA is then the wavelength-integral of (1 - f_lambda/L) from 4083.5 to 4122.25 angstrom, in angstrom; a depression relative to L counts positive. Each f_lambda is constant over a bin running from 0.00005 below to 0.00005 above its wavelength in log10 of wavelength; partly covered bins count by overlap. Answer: 2.5 angstrom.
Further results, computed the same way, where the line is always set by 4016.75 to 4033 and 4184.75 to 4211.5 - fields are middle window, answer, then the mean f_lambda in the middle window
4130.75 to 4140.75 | 0.4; 9.39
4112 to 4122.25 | 0.9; 8.95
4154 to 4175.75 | 0.2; 9.6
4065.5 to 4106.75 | 3.5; 8.96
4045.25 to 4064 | 1.8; 8.88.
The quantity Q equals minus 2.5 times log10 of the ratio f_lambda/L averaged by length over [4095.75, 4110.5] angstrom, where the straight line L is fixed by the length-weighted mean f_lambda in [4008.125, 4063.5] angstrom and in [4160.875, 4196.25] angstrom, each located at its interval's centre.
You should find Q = 0.18 mag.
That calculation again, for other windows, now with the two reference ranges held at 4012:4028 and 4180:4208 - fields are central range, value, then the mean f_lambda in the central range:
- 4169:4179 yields 0.028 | 9.4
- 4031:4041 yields 0.120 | 9.18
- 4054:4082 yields 0.104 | 9.19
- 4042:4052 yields 0.139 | 8.98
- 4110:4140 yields 0.075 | 9.2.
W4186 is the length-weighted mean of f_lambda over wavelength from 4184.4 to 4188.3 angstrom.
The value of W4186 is 9.56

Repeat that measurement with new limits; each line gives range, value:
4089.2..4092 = 9.19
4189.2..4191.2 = 9.83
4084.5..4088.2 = 8.98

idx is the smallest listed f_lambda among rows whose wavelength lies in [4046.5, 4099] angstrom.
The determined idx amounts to 7.298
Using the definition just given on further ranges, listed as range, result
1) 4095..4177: 6.287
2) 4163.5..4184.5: 8.255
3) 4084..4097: 7.793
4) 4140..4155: 7.607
